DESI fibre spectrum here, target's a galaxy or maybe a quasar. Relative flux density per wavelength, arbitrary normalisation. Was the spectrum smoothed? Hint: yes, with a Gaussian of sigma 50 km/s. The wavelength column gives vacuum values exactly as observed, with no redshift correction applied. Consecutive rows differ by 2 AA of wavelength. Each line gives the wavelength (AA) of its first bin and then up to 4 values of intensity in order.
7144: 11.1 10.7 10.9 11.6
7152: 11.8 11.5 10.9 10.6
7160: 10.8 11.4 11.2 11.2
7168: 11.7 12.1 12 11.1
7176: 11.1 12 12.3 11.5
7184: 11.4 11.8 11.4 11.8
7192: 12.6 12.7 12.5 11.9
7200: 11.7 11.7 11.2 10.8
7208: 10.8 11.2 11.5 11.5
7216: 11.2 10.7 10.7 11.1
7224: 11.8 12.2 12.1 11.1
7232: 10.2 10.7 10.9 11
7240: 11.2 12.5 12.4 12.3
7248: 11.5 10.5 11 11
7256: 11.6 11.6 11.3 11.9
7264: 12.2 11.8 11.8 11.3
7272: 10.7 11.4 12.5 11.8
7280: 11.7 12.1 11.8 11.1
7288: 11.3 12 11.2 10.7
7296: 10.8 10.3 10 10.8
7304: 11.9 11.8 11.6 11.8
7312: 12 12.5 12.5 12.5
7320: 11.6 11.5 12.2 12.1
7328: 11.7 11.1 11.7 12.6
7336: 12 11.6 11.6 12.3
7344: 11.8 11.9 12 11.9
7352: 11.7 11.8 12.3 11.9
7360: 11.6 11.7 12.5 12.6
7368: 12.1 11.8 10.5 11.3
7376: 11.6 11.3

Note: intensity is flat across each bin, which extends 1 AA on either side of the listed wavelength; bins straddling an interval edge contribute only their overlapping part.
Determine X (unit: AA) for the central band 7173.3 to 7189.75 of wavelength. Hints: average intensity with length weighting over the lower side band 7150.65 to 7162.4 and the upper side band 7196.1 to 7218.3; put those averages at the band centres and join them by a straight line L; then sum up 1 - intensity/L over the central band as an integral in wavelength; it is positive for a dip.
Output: -0.48 AA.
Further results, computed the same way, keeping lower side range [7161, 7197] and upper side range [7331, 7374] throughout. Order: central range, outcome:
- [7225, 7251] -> 0.83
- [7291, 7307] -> 1.23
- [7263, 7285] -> 0.18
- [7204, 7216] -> 0.63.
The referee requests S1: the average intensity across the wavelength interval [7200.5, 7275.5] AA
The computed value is 11.4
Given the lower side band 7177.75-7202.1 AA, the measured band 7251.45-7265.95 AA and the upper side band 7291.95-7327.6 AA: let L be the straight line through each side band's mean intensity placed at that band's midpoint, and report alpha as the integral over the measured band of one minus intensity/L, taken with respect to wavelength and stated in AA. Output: 0.22 AA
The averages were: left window 12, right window 11.6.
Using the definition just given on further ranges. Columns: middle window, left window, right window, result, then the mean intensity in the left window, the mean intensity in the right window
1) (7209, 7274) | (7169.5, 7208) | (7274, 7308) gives 0.9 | 11.7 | 11.4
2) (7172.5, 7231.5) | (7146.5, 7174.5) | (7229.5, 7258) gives -1.3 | 11.3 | 11.3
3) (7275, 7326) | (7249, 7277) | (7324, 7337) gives 0.4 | 11.5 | 11.9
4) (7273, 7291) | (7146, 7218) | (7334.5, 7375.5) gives -0.1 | 11.5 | 11.9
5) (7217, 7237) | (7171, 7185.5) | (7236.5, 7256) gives 0.6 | 11.6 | 11.5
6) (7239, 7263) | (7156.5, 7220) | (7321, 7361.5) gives 0.2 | 11.5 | 11.9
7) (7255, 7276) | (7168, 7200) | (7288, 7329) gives 0.1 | 11.9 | 11.6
